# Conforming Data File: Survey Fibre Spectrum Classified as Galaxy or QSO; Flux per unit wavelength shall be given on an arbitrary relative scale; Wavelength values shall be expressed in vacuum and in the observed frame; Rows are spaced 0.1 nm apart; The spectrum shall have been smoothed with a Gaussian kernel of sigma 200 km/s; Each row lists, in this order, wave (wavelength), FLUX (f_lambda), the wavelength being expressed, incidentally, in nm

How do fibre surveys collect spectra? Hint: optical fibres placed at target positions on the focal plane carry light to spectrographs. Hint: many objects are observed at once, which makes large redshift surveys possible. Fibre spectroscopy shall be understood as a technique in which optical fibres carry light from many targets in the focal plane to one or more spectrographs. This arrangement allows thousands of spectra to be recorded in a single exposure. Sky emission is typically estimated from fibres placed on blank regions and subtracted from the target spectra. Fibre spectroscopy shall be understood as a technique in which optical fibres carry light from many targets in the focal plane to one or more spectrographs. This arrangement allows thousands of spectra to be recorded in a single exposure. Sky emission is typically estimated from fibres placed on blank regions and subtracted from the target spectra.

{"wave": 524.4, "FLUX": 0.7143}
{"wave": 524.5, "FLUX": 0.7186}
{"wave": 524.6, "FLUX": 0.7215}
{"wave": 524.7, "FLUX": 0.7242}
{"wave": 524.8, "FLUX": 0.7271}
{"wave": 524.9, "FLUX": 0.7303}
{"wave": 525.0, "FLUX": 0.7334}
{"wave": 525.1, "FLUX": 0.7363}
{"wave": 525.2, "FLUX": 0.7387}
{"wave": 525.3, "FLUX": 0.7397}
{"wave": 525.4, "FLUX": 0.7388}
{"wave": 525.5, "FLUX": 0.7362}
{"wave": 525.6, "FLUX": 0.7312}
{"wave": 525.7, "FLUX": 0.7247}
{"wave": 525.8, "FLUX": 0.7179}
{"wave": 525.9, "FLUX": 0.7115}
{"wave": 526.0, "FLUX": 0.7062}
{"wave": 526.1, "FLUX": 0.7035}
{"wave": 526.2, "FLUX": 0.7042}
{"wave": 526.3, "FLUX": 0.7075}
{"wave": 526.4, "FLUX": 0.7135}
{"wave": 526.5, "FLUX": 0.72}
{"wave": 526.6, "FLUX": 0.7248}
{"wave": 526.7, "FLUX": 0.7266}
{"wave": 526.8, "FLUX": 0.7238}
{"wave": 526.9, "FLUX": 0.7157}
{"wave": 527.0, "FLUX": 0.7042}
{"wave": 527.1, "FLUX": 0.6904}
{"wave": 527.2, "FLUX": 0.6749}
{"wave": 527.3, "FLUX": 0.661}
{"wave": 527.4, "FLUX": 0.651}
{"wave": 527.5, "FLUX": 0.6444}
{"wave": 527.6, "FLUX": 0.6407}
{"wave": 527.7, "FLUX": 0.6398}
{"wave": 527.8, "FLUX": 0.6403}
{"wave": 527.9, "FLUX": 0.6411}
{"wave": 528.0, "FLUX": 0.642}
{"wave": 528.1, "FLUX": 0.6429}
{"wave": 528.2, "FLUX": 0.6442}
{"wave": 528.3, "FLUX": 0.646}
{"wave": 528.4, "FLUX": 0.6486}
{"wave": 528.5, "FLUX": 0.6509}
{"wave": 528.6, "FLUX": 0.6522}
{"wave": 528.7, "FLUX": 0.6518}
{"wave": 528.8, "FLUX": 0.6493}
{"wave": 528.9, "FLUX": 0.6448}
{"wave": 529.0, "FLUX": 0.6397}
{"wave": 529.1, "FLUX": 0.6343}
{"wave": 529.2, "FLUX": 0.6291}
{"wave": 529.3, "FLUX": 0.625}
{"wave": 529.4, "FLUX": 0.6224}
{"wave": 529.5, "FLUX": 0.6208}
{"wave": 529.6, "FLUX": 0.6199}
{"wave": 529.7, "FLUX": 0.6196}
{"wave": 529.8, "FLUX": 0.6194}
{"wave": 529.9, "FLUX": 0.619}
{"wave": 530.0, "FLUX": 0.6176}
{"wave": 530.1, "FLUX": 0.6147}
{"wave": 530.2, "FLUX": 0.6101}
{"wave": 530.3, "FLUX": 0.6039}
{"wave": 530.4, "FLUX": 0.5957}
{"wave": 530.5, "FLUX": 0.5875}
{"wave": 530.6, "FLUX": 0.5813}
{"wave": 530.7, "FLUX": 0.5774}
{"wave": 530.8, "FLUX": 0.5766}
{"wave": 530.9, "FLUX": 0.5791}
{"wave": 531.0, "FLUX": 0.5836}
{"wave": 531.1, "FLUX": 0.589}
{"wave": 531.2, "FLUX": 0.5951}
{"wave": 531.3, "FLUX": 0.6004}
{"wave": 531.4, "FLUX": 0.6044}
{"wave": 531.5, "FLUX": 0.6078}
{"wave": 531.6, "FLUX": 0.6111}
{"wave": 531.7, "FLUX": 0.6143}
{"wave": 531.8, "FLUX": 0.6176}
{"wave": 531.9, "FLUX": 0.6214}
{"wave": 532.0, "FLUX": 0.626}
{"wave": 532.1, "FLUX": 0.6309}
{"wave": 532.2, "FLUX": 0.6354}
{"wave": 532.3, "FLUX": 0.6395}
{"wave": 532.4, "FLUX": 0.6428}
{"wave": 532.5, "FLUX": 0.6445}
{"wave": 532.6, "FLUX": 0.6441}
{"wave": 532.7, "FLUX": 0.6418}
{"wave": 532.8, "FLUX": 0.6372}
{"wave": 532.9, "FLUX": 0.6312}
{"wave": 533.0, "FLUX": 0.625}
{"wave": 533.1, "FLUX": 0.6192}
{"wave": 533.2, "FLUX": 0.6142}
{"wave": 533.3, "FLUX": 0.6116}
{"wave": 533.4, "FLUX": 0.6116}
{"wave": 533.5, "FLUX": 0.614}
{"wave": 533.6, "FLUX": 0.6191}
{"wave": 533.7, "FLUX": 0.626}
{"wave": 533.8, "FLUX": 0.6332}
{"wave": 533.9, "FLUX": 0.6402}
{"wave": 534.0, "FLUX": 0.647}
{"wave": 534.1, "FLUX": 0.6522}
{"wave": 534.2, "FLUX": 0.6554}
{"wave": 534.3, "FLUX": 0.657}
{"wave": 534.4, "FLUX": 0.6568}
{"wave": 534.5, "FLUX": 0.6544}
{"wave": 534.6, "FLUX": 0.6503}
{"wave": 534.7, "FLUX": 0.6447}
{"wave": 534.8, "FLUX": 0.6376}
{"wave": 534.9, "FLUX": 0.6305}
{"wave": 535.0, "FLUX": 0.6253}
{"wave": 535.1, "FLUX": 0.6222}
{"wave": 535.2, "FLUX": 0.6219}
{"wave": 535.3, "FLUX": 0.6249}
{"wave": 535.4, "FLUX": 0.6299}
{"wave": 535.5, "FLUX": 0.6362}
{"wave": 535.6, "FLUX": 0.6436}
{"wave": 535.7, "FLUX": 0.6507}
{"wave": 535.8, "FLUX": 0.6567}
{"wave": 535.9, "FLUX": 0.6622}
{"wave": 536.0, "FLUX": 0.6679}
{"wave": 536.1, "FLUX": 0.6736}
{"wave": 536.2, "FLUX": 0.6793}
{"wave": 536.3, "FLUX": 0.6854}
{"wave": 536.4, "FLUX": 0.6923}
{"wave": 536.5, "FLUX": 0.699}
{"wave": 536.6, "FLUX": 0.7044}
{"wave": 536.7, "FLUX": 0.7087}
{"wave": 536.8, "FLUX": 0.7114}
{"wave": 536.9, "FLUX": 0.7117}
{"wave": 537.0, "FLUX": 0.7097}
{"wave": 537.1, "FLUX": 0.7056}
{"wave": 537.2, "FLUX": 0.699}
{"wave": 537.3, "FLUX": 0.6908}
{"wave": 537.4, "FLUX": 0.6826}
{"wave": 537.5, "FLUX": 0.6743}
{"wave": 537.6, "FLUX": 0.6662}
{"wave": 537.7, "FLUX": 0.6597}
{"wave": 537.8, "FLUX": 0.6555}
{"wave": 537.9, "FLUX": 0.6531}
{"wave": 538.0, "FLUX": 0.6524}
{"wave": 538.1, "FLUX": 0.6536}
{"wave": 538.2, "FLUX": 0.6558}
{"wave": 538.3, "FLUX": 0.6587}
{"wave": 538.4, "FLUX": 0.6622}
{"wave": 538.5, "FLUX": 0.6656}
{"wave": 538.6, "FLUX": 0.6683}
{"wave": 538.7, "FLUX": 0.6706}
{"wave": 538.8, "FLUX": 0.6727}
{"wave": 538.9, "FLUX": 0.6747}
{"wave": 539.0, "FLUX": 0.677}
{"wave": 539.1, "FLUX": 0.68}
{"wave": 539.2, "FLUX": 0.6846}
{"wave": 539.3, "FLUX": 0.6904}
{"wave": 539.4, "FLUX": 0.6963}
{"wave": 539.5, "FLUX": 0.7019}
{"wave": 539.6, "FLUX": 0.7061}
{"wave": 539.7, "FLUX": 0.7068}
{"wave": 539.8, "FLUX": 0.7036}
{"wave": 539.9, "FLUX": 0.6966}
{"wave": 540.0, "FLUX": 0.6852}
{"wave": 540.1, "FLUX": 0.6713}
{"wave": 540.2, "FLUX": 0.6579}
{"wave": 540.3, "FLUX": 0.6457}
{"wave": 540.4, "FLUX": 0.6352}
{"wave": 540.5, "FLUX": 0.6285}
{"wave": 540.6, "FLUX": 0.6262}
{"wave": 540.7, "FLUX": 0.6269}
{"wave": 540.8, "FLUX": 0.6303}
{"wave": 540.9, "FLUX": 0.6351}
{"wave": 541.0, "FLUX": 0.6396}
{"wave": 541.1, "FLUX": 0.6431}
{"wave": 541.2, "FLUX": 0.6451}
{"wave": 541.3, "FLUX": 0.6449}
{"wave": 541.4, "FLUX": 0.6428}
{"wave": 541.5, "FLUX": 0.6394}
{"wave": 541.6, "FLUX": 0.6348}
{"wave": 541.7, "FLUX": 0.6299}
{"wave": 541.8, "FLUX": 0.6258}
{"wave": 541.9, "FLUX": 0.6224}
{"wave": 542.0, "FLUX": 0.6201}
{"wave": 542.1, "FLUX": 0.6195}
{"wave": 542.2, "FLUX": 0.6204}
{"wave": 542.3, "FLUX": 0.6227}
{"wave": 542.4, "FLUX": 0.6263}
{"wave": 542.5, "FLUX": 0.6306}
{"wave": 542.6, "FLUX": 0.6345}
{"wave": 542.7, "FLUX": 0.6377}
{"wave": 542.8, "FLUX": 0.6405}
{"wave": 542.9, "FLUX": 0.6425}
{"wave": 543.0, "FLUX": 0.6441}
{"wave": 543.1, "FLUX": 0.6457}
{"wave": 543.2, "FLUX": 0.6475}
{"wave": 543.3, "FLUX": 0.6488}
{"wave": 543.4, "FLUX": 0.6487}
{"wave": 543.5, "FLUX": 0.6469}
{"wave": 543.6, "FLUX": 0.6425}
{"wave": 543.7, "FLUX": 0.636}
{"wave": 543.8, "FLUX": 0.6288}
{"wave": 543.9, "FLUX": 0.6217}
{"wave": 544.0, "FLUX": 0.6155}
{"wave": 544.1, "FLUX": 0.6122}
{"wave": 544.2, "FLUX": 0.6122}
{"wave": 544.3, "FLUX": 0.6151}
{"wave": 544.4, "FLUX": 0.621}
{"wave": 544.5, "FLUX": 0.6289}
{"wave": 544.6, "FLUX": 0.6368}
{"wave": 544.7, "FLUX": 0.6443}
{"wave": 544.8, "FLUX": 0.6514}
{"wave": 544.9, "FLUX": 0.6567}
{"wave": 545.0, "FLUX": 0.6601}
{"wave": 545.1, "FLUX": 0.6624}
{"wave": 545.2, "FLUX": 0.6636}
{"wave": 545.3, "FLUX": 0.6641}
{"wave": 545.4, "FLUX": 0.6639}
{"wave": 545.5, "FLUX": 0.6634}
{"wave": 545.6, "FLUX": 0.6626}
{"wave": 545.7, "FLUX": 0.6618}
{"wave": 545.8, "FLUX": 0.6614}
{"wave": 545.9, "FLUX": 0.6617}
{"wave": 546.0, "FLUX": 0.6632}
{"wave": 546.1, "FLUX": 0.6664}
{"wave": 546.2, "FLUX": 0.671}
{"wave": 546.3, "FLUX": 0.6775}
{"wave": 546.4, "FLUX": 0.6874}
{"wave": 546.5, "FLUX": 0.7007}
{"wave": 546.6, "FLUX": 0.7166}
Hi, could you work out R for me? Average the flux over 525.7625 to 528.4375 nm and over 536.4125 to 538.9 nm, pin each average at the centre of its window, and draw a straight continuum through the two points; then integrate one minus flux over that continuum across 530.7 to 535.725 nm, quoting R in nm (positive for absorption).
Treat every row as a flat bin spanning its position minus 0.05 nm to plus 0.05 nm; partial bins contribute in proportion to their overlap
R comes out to 0.40 nm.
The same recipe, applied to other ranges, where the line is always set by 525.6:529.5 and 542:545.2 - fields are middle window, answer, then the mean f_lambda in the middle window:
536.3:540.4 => -0.21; 0.681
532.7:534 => 0.07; 0.625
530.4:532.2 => 0.17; 0.601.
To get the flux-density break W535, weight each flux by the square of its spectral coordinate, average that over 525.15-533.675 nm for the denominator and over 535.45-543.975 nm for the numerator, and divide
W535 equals 1.1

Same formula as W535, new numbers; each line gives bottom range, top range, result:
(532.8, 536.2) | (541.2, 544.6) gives 1.02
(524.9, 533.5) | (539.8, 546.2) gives 1.04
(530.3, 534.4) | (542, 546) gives 1.08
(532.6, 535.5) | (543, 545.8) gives 1.06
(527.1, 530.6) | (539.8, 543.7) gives 1.06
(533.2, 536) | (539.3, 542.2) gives 1.05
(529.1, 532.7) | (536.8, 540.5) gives 1.14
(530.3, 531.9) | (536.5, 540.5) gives 1.17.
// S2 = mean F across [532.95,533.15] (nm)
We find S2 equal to 0.622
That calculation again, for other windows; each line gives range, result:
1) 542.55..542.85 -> 0.638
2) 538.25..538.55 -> 0.662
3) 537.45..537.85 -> 0.664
